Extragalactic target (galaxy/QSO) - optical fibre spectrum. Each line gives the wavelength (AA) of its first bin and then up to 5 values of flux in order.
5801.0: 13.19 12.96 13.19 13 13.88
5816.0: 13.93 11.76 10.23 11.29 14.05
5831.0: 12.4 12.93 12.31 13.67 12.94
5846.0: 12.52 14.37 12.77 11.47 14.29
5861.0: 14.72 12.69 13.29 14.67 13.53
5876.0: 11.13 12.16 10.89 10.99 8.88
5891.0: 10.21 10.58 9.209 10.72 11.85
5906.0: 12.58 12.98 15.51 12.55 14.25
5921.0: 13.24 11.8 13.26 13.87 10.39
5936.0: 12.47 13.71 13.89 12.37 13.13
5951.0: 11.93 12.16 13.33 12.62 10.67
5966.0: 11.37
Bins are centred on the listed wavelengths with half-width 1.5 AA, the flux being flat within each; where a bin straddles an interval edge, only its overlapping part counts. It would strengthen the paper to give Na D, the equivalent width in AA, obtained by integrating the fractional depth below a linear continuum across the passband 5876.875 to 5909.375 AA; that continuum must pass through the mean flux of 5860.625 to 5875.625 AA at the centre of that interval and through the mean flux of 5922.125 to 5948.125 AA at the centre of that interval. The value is 5.6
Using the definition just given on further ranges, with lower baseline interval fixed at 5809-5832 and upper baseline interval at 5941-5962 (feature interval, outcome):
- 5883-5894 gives 2.2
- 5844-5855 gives -0.3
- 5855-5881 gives -1.1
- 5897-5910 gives 1.0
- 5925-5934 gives 0.1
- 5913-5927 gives -0.5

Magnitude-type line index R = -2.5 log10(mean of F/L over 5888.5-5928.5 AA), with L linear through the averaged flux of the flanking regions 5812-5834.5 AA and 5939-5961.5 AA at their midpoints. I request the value 0.053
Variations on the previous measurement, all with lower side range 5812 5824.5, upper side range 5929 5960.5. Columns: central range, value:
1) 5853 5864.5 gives -0.075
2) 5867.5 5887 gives 0.025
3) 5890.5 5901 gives 0.230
